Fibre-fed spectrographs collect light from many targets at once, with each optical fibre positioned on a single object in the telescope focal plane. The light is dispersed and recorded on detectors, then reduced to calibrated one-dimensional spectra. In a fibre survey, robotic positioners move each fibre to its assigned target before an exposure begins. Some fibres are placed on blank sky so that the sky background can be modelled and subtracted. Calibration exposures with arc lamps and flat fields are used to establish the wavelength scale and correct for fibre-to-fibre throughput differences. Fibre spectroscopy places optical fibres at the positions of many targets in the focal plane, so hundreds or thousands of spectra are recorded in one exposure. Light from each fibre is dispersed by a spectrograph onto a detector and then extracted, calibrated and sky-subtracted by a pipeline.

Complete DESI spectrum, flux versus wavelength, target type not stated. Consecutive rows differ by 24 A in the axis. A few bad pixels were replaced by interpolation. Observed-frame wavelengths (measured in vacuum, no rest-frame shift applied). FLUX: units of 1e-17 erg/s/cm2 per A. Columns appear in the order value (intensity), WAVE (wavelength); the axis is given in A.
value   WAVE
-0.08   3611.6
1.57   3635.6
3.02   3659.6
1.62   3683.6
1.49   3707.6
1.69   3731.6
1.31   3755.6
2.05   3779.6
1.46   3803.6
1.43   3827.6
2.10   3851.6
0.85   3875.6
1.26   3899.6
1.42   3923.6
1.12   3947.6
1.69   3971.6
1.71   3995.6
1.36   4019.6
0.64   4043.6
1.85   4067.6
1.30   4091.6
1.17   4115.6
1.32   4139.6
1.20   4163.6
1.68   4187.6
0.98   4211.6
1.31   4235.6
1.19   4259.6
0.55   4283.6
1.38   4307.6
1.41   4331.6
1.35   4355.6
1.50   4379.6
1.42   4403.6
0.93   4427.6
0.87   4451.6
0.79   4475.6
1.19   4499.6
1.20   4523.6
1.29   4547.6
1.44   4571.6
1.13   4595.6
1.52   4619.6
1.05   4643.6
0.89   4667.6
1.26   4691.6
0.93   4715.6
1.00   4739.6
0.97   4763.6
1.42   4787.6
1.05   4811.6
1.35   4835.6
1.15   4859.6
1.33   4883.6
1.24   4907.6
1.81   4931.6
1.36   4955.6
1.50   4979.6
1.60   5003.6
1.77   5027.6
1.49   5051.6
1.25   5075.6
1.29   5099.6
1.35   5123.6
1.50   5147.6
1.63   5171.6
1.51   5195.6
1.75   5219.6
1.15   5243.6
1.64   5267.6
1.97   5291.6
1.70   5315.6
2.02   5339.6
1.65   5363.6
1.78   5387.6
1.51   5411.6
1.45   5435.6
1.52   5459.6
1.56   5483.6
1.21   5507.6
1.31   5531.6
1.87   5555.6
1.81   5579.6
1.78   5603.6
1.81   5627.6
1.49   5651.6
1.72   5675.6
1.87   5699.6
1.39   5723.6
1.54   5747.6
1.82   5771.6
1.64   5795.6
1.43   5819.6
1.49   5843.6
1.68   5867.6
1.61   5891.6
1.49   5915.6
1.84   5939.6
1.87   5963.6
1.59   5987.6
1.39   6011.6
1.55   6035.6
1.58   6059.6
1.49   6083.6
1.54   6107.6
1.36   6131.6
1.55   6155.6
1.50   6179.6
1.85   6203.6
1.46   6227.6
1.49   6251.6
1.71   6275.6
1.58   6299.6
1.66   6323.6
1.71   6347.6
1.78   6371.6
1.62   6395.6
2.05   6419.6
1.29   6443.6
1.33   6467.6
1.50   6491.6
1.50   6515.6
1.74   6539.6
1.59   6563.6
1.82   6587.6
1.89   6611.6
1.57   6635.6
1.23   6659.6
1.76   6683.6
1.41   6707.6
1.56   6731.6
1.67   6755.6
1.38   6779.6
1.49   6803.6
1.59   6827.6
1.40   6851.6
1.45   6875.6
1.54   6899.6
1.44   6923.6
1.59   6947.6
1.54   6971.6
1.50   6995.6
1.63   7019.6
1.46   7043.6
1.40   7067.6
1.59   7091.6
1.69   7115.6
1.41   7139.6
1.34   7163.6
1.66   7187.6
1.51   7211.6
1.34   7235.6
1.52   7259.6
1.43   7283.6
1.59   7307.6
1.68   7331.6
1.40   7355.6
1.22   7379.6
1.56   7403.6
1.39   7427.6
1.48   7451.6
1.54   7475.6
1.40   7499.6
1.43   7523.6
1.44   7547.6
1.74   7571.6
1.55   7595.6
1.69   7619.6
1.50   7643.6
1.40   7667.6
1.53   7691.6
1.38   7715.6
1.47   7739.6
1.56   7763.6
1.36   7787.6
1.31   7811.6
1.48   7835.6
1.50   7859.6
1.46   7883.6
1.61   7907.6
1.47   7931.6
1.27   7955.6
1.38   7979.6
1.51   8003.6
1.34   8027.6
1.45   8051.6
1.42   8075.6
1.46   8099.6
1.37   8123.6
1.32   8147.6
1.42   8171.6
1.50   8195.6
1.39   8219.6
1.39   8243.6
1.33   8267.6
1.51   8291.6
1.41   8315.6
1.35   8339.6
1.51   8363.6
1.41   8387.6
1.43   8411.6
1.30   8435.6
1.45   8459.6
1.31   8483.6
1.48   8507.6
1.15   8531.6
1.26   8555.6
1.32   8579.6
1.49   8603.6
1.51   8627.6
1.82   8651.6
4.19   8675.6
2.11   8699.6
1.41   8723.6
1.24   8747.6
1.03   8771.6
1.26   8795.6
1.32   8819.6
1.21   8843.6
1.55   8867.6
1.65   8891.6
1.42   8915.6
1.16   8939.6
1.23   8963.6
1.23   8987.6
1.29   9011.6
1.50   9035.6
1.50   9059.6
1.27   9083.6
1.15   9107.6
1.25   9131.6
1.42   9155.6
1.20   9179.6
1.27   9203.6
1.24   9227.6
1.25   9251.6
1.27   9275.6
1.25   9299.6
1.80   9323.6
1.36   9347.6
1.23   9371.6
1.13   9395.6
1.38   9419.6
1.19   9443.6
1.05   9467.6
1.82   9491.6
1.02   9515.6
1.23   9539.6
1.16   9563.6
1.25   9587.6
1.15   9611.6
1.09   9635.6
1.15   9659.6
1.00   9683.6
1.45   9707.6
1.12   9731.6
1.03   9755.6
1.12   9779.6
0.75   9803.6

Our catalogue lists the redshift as 0.322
